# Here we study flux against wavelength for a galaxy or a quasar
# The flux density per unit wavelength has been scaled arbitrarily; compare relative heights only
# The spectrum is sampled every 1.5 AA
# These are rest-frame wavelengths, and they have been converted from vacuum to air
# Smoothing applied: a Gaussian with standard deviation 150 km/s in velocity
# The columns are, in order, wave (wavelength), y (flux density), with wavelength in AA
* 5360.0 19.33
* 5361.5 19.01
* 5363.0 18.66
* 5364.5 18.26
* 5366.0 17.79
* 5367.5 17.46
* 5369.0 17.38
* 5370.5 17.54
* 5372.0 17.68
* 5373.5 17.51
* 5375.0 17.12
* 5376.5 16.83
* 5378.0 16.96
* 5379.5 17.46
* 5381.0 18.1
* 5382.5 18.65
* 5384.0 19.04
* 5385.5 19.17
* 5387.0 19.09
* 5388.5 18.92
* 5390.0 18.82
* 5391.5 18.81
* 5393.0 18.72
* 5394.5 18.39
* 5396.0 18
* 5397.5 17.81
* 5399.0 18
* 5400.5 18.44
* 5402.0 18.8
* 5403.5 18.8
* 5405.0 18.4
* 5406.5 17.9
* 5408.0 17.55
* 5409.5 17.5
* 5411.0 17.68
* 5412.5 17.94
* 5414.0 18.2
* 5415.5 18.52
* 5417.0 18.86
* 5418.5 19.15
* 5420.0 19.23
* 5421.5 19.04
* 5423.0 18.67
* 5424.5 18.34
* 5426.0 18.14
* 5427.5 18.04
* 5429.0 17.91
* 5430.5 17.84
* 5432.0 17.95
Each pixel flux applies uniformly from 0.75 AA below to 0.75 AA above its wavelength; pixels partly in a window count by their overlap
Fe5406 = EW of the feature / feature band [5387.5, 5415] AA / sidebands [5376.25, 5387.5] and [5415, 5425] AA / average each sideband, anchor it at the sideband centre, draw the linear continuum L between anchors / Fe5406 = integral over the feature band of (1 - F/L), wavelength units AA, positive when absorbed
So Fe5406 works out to 0.4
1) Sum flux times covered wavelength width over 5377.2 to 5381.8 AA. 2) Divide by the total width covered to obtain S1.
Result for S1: 17.5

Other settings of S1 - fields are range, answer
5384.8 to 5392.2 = 19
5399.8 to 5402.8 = 18.6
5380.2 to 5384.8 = 18.6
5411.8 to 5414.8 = 18.1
